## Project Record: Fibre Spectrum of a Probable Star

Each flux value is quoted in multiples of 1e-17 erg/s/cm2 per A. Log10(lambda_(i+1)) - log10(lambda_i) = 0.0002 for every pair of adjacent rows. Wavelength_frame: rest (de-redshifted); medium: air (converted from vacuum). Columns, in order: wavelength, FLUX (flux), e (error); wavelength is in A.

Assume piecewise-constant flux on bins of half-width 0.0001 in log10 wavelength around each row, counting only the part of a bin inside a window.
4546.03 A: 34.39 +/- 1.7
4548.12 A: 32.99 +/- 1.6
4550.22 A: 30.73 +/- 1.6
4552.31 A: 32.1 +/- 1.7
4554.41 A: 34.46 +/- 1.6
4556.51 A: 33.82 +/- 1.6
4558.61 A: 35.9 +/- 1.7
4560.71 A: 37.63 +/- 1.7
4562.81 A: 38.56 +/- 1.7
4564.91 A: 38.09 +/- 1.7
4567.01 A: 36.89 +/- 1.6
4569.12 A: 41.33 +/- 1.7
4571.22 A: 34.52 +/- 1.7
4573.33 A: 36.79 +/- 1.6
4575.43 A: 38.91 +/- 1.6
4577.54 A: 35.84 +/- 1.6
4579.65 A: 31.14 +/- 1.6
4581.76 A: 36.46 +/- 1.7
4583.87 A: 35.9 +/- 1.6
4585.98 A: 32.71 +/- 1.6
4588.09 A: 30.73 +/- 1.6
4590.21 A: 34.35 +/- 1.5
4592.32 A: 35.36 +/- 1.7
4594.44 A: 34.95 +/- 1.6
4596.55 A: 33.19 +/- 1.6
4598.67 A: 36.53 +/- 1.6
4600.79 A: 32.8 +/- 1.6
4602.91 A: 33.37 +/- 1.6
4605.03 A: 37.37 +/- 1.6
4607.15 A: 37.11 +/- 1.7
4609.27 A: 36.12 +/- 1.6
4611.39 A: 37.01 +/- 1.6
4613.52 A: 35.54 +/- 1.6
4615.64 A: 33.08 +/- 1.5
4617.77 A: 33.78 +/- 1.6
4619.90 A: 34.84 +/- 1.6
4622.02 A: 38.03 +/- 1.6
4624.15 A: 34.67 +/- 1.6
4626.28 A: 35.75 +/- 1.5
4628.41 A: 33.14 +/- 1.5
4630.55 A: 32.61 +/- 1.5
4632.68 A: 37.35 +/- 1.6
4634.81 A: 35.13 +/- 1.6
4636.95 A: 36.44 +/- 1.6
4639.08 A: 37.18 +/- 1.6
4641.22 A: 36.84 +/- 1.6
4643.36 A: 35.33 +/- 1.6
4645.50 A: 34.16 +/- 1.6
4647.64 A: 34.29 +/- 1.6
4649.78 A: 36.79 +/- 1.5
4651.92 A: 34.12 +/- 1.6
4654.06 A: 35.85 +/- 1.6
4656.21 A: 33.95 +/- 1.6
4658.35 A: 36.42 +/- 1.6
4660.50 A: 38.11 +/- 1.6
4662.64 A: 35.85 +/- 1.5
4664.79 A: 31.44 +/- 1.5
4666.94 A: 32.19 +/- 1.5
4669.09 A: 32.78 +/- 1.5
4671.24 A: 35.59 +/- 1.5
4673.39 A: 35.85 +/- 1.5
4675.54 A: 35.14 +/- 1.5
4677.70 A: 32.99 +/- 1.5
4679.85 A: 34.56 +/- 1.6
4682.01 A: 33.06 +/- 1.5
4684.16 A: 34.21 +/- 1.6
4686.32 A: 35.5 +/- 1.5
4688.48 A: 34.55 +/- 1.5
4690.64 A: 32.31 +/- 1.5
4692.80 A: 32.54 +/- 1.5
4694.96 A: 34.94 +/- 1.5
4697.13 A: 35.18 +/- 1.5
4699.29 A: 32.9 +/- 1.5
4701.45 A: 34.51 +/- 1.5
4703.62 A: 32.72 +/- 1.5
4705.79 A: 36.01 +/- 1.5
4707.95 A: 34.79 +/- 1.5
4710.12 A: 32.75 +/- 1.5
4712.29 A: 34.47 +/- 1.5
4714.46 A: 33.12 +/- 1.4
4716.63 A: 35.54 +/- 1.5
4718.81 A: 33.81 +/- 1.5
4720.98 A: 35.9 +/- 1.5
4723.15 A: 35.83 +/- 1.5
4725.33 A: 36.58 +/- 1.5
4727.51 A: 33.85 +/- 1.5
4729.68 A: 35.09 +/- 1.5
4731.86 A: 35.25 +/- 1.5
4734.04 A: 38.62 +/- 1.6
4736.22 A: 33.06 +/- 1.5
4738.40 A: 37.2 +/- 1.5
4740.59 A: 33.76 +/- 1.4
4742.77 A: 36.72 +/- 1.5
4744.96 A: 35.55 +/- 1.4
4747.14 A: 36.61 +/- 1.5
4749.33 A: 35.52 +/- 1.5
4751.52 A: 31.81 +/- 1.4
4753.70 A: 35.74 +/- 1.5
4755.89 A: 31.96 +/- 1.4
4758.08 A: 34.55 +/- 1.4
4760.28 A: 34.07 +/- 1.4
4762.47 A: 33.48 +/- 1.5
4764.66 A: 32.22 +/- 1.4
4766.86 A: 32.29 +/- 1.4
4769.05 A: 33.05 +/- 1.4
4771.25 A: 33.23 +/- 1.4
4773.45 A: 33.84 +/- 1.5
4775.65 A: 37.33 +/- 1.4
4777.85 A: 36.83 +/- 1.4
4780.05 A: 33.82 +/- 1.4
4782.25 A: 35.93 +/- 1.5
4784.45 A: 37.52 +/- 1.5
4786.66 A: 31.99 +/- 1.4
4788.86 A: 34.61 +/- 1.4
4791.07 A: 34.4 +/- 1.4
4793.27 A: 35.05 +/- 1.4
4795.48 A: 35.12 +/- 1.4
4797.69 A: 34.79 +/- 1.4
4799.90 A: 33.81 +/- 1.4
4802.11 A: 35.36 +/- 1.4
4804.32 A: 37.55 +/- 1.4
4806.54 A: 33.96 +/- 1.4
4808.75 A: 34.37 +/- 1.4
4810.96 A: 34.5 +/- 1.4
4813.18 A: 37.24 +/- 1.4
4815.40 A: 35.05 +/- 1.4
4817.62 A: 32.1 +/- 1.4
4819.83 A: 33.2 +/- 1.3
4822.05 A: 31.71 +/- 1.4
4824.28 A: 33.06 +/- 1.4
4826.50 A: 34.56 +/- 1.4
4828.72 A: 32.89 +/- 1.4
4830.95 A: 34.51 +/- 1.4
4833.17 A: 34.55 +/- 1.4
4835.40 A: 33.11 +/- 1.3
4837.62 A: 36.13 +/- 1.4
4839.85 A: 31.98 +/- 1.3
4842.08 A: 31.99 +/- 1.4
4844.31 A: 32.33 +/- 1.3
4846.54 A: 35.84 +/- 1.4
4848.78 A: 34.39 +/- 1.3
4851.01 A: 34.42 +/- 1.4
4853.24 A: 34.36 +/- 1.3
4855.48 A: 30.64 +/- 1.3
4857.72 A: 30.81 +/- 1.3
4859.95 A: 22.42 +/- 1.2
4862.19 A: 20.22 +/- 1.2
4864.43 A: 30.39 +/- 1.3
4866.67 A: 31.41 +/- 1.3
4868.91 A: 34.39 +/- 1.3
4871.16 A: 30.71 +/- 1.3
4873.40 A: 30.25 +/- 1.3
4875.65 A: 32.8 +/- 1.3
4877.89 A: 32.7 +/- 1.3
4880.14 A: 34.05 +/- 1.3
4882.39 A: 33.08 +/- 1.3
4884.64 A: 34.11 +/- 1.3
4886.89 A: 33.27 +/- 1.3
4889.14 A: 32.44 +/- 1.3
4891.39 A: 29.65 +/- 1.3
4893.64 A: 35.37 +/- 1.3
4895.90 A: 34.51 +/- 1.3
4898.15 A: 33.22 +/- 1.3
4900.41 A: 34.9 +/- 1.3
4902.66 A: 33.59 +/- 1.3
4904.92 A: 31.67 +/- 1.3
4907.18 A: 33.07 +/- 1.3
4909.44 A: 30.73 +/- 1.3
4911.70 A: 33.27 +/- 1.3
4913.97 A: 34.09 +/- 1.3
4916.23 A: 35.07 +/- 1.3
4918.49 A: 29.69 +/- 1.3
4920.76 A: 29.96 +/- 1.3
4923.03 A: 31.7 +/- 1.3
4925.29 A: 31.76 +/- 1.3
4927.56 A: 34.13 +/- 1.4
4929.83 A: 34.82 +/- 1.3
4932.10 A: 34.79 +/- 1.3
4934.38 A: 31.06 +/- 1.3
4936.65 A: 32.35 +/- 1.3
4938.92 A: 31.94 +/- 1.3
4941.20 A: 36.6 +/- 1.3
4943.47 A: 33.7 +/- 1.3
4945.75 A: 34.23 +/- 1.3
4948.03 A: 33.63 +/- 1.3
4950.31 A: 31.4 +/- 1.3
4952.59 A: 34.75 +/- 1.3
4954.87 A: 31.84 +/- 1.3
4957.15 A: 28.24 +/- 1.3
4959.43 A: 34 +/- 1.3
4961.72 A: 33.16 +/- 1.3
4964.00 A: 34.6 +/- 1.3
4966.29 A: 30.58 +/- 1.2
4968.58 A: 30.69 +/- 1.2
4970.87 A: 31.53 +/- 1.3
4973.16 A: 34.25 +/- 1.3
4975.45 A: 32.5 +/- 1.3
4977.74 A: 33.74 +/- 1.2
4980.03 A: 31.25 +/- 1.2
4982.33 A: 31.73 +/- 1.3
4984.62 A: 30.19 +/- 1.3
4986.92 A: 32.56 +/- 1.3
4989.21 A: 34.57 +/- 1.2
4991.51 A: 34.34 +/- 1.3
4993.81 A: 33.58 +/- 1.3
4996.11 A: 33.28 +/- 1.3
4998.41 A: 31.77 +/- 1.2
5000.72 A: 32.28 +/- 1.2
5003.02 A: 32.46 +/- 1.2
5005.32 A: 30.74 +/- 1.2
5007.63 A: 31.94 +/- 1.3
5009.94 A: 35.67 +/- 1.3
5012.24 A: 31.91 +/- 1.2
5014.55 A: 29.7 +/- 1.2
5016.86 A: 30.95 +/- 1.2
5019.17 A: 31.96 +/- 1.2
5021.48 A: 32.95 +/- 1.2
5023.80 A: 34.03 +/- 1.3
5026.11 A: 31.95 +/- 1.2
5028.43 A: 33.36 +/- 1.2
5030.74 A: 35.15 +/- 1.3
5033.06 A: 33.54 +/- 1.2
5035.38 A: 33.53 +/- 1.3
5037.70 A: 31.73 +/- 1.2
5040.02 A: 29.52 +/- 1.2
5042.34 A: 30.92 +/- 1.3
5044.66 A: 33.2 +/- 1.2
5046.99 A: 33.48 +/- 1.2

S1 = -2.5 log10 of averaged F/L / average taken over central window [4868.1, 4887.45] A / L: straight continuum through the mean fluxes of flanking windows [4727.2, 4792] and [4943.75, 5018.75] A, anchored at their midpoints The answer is 0.02 mag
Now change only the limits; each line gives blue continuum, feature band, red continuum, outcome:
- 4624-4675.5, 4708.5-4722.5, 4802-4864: 0.00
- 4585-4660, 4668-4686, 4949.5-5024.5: 0.01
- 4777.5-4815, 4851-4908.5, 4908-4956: 0.06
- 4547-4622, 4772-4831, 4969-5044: -0.03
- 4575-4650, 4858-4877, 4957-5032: 0.14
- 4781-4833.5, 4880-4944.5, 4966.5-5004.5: 0.01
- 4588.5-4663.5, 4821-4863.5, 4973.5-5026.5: 0.05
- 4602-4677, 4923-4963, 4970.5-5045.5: 0.00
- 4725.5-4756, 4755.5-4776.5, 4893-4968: 0.04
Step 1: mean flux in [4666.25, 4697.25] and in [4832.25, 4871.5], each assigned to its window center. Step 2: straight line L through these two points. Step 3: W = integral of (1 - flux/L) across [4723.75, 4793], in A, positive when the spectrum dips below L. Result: -3.7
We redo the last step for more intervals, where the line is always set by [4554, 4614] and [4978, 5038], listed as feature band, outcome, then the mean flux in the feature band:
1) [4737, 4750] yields -0.5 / 35.8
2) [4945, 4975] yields 0.4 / 32.5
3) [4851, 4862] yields 1.4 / 29.3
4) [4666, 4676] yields 0.2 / 34.3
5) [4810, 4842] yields 0.1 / 33.8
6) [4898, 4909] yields 0.1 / 33.1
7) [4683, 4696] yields 0.3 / 34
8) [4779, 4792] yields -0.2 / 34.7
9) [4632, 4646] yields -0.3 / 36.1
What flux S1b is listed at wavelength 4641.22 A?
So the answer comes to 36.84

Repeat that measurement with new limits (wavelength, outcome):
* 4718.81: 33.81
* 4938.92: 31.94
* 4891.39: 29.65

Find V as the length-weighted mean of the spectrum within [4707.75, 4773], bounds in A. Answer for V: 34.5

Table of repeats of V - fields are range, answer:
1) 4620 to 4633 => 35.1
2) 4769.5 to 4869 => 33.5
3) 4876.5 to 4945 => 33.1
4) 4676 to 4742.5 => 34.6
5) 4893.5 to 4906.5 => 33.7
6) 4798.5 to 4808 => 35.1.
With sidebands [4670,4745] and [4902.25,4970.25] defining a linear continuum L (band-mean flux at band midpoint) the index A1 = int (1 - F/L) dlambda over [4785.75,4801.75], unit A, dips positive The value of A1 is -0.2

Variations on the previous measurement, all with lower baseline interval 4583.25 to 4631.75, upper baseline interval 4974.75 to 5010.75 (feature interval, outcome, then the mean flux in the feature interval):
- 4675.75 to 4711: 0.3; 34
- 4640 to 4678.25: -0.5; 34.9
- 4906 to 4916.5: 0.0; 33.1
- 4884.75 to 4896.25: 0.1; 33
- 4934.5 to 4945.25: -0.2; 33.5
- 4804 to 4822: -0.4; 34.4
